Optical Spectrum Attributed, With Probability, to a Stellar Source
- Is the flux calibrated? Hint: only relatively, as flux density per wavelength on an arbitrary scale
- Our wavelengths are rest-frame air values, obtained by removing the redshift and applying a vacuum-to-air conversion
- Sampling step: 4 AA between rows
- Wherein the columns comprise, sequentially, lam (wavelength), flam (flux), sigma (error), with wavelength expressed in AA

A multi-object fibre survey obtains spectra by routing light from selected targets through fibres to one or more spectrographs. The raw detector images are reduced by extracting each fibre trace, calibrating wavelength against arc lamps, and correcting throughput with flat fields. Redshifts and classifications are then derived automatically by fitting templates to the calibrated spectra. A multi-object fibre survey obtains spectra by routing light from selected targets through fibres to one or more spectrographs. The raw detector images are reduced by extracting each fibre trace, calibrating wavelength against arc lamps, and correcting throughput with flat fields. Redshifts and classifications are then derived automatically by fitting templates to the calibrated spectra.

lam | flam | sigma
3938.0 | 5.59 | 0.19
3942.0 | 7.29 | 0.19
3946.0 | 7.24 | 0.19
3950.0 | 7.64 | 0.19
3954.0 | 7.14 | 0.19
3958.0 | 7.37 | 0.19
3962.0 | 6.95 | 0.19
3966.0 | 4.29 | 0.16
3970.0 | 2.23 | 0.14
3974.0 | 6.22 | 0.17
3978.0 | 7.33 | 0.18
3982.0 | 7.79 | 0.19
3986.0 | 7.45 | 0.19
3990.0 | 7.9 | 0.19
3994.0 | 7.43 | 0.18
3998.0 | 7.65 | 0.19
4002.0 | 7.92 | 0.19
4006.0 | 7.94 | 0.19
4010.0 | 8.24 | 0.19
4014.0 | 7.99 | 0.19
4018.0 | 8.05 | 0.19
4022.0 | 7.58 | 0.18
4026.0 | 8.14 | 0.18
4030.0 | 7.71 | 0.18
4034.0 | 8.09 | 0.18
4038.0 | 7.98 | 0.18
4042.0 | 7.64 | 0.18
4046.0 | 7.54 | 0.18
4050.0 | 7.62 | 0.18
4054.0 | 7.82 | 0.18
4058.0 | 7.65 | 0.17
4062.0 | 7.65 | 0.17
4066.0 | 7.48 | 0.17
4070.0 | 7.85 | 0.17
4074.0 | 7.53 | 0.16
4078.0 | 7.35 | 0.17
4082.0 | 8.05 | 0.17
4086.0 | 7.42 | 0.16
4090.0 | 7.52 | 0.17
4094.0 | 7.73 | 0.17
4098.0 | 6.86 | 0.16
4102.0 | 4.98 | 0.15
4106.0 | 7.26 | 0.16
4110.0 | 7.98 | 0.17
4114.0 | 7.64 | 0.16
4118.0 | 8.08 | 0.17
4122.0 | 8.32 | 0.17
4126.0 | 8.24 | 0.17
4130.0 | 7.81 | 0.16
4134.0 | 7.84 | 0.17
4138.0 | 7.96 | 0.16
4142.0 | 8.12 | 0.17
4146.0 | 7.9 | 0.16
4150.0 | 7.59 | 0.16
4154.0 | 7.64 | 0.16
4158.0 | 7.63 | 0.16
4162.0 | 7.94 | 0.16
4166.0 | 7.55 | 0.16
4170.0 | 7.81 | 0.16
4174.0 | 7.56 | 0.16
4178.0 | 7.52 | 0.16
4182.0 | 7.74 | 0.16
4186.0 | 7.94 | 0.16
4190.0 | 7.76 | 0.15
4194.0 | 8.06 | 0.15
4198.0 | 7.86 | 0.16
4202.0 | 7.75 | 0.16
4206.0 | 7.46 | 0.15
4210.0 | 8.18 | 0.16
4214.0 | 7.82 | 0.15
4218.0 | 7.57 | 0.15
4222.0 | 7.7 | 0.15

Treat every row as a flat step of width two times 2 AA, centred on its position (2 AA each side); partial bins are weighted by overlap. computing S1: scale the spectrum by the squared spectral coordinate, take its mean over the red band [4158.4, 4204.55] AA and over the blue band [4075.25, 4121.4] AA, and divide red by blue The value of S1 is 1.09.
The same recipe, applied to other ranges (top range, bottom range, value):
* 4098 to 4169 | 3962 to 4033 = 1.14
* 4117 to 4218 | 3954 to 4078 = 1.14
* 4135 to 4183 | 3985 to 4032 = 1.06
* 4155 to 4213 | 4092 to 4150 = 1.05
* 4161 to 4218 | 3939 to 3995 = 1.29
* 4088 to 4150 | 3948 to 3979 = 1.35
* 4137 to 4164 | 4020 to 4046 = 1.06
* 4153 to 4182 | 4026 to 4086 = 1.05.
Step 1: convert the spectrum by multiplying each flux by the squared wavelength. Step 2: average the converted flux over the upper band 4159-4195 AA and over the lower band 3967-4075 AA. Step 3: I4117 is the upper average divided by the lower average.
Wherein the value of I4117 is 1.12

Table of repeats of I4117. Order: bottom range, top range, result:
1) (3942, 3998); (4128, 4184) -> 1.26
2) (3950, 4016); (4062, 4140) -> 1.14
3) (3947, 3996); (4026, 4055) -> 1.21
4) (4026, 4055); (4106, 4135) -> 1.06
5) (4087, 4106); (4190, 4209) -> 1.20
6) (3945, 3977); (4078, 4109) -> 1.25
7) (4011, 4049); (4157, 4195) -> 1.06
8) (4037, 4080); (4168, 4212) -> 1.09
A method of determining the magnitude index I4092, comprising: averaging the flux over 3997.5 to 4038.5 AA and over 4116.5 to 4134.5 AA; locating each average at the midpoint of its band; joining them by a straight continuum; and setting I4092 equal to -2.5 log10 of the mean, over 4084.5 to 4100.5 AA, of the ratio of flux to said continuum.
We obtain 0.103 mag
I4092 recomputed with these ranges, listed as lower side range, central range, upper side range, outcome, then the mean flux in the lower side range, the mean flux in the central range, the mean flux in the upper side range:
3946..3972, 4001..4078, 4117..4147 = -0.125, 6.04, 7.8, 8.04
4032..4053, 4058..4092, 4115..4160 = 0.030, 7.78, 7.61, 7.91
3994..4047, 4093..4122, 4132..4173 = 0.078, 7.87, 7.28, 7.79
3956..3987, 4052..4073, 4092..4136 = -0.096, 6.16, 7.68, 7.52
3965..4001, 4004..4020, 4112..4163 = -0.180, 6.58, 8.05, 7.9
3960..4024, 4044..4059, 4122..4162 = -0.039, 7.06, 7.66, 7.89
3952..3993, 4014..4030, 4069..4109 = -0.161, 6.49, 7.91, 7.26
